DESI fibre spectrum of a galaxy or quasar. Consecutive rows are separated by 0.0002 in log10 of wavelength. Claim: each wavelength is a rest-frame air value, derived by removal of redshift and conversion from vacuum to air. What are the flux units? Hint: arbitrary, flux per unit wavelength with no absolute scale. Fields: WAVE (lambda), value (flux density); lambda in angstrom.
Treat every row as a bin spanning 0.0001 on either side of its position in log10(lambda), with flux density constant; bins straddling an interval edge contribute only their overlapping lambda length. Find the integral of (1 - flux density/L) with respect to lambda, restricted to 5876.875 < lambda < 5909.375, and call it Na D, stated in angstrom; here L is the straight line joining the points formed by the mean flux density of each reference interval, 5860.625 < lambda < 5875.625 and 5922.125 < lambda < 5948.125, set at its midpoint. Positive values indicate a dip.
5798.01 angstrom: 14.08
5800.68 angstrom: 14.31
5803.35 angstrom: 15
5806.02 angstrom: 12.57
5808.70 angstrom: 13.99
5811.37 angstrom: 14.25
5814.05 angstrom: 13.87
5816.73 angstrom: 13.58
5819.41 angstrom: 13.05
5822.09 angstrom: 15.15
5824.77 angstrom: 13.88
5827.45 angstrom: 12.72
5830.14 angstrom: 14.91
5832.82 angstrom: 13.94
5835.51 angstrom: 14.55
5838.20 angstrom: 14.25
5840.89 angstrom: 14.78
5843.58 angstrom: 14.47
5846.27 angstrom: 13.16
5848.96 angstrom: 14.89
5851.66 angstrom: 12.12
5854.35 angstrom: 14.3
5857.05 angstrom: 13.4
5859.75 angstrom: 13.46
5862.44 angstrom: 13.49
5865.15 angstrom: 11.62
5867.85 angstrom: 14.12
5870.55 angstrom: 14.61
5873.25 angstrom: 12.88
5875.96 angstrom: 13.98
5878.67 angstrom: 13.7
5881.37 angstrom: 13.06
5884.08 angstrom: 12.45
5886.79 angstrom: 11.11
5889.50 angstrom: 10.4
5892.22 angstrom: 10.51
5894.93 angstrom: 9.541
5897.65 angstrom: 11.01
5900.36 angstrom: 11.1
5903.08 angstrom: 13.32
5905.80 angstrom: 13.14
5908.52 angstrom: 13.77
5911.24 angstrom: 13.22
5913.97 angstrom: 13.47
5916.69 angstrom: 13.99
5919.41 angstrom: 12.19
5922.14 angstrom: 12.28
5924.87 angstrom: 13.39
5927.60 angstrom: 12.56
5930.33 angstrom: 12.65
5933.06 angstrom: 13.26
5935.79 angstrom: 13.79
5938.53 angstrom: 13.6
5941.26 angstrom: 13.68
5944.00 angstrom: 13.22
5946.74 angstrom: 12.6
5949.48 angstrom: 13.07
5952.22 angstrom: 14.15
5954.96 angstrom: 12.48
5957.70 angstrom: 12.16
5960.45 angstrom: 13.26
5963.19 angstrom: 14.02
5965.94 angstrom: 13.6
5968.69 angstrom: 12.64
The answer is 3.4 angstrom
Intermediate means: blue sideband 13.4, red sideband 13.1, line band 11.9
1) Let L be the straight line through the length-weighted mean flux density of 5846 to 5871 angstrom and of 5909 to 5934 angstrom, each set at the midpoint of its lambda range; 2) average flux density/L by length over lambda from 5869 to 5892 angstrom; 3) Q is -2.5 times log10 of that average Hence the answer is 0.06 mag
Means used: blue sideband 13.5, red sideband 13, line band 12.7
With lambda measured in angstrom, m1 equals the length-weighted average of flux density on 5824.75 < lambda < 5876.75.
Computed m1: 13.8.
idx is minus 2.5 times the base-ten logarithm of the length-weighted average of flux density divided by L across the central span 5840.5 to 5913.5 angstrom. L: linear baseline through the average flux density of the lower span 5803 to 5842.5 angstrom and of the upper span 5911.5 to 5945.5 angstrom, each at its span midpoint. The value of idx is 0.06 mag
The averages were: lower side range 14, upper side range 13.2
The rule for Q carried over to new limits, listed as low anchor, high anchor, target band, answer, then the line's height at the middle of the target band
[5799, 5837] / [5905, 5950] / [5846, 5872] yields 0.01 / 13.7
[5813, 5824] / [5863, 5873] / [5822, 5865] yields -0.02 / 13.6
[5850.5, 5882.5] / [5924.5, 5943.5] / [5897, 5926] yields 0.04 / 13.3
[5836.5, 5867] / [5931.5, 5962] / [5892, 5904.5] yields 0.20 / 13.4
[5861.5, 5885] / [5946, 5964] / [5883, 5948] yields 0.06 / 13.2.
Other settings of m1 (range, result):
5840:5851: 14.2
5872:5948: 12.6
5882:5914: 11.9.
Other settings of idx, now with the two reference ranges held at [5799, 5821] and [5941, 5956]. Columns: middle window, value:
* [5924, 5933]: 0.03 mag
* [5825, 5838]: -0.02 mag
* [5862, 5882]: 0.01 mag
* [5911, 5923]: 0.02 mag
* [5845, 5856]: 0.00 mag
